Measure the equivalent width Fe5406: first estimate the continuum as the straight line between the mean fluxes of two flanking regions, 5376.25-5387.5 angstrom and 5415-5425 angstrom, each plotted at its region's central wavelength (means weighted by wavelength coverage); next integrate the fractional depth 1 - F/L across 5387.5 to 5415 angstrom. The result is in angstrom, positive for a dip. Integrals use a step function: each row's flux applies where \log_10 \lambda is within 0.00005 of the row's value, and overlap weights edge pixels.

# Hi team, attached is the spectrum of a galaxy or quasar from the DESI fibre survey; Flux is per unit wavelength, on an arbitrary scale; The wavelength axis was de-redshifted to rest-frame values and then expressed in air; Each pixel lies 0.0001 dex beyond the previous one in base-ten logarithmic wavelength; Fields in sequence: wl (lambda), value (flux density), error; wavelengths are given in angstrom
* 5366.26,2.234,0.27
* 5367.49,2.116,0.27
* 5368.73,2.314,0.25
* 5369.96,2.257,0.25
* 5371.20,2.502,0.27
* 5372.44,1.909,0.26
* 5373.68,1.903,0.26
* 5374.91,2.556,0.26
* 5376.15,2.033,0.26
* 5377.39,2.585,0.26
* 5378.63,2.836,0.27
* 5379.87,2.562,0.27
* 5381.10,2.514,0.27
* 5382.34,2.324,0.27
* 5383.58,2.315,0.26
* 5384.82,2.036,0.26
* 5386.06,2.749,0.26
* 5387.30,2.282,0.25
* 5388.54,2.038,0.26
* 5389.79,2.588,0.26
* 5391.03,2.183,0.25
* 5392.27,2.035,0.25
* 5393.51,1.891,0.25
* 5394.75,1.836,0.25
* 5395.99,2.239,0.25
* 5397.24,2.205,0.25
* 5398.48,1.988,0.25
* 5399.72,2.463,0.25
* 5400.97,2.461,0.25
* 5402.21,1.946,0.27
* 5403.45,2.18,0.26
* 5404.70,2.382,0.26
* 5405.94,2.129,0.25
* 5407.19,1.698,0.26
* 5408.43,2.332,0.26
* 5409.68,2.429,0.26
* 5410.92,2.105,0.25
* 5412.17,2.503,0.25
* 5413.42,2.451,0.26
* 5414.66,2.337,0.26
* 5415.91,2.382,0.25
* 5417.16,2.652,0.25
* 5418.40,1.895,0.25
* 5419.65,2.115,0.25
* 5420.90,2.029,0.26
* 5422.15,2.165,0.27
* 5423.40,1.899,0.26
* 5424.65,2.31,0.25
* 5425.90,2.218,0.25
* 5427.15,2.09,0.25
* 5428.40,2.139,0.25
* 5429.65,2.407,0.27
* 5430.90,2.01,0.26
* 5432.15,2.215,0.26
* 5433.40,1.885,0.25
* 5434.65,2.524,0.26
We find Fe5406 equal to 1.3 angstrom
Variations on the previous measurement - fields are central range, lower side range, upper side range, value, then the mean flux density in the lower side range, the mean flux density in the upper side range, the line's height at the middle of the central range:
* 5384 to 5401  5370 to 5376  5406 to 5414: 0.1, 2.21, 2.24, 2.22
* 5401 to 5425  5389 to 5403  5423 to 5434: -0.7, 2.17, 2.14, 2.15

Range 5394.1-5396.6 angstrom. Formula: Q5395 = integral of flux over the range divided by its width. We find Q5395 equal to 2.04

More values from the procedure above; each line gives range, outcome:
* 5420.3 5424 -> 2.03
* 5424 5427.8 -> 2.2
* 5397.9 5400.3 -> 2.23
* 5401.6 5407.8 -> 2.07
